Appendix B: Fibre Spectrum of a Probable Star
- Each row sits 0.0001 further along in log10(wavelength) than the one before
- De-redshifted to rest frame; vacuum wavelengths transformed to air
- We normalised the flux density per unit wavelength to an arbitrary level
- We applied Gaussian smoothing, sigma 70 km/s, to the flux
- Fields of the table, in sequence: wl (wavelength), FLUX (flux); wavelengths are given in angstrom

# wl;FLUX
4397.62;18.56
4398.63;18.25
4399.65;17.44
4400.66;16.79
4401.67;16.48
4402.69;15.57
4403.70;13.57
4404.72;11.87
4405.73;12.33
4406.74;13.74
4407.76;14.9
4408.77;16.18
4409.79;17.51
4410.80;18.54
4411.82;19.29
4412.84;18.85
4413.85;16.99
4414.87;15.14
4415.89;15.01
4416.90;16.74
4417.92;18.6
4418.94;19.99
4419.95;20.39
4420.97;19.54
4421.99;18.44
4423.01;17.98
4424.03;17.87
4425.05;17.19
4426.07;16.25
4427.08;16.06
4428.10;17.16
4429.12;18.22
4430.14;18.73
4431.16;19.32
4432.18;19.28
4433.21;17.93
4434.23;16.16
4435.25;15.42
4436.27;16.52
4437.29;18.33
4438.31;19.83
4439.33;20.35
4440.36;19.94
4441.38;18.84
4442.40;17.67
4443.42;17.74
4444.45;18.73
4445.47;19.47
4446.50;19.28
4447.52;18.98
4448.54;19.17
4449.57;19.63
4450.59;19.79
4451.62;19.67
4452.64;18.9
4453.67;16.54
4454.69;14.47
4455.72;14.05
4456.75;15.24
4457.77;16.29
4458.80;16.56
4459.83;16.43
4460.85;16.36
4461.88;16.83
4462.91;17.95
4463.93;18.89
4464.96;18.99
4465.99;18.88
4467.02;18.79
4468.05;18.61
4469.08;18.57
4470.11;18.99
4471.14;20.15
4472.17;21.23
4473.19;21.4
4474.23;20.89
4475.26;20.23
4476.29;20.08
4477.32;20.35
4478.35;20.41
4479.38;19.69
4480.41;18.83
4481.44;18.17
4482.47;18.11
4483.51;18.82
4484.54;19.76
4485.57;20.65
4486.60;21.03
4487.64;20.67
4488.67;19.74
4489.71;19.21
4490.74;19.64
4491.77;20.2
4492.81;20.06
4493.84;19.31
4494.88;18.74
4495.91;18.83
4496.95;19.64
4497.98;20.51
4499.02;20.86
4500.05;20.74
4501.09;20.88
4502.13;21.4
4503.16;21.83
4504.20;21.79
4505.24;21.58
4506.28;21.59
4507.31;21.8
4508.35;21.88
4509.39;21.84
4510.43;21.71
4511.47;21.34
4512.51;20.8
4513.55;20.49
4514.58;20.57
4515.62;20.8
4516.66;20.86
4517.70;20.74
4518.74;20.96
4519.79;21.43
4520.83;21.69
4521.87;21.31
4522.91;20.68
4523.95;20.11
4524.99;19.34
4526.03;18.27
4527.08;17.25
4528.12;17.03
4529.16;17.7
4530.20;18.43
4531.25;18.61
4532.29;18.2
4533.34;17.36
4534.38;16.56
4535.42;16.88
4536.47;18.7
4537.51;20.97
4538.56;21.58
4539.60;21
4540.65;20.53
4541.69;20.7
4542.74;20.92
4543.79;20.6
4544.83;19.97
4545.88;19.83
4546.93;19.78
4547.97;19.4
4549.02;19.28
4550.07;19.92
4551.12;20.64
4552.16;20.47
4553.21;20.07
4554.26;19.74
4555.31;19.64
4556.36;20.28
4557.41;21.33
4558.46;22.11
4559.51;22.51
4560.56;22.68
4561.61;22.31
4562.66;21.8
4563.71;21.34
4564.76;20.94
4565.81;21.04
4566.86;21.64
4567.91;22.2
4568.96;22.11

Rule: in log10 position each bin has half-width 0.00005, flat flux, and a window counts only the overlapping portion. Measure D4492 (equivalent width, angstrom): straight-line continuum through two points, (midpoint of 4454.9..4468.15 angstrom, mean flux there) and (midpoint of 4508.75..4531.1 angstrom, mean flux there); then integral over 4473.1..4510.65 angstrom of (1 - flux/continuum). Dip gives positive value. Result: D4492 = -3.3 angstrom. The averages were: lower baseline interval 17.1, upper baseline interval 20.1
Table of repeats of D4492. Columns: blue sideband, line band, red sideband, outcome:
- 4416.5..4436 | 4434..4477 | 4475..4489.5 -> 1.15 angstrom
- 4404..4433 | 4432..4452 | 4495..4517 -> -0.43 angstrom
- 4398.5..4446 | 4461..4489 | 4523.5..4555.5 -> -1.85 angstrom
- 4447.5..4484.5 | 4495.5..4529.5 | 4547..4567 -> -1.47 angstrom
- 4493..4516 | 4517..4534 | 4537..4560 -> 1.13 angstrom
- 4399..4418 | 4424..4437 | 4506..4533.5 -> -0.42 angstrom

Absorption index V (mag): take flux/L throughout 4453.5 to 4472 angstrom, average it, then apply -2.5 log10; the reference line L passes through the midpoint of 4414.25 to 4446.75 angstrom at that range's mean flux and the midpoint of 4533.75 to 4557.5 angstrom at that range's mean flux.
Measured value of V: 0.068 mag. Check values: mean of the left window 18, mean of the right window 19.9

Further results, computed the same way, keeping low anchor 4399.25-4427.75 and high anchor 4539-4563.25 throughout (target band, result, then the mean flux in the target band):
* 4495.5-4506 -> -0.09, 20.8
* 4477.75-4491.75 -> -0.05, 19.6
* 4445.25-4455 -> -0.05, 18.7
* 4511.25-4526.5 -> -0.05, 20.6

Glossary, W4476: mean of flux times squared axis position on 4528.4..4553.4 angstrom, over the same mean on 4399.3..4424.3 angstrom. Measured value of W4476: 1.23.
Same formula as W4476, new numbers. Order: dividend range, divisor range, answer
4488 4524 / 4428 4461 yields 1.19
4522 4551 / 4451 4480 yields 1.08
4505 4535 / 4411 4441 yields 1.16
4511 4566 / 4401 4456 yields 1.21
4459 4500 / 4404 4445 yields 1.14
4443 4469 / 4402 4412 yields 1.20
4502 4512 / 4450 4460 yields 1.32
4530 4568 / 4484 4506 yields 1.02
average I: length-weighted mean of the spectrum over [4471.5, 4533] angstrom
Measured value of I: 20.2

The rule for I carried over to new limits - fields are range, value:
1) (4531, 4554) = 19.7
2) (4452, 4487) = 18.6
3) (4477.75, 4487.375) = 19.5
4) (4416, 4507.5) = 18.9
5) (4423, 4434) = 17.8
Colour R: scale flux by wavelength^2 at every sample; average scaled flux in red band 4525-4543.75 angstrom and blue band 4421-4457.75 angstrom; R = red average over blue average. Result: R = 1.1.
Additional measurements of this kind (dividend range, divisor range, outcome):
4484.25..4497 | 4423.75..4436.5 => 1.17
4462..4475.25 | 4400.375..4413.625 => 1.26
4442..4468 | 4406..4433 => 1.03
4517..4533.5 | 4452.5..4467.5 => 1.18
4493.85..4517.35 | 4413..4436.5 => 1.23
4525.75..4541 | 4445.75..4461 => 1.10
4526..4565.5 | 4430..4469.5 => 1.15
